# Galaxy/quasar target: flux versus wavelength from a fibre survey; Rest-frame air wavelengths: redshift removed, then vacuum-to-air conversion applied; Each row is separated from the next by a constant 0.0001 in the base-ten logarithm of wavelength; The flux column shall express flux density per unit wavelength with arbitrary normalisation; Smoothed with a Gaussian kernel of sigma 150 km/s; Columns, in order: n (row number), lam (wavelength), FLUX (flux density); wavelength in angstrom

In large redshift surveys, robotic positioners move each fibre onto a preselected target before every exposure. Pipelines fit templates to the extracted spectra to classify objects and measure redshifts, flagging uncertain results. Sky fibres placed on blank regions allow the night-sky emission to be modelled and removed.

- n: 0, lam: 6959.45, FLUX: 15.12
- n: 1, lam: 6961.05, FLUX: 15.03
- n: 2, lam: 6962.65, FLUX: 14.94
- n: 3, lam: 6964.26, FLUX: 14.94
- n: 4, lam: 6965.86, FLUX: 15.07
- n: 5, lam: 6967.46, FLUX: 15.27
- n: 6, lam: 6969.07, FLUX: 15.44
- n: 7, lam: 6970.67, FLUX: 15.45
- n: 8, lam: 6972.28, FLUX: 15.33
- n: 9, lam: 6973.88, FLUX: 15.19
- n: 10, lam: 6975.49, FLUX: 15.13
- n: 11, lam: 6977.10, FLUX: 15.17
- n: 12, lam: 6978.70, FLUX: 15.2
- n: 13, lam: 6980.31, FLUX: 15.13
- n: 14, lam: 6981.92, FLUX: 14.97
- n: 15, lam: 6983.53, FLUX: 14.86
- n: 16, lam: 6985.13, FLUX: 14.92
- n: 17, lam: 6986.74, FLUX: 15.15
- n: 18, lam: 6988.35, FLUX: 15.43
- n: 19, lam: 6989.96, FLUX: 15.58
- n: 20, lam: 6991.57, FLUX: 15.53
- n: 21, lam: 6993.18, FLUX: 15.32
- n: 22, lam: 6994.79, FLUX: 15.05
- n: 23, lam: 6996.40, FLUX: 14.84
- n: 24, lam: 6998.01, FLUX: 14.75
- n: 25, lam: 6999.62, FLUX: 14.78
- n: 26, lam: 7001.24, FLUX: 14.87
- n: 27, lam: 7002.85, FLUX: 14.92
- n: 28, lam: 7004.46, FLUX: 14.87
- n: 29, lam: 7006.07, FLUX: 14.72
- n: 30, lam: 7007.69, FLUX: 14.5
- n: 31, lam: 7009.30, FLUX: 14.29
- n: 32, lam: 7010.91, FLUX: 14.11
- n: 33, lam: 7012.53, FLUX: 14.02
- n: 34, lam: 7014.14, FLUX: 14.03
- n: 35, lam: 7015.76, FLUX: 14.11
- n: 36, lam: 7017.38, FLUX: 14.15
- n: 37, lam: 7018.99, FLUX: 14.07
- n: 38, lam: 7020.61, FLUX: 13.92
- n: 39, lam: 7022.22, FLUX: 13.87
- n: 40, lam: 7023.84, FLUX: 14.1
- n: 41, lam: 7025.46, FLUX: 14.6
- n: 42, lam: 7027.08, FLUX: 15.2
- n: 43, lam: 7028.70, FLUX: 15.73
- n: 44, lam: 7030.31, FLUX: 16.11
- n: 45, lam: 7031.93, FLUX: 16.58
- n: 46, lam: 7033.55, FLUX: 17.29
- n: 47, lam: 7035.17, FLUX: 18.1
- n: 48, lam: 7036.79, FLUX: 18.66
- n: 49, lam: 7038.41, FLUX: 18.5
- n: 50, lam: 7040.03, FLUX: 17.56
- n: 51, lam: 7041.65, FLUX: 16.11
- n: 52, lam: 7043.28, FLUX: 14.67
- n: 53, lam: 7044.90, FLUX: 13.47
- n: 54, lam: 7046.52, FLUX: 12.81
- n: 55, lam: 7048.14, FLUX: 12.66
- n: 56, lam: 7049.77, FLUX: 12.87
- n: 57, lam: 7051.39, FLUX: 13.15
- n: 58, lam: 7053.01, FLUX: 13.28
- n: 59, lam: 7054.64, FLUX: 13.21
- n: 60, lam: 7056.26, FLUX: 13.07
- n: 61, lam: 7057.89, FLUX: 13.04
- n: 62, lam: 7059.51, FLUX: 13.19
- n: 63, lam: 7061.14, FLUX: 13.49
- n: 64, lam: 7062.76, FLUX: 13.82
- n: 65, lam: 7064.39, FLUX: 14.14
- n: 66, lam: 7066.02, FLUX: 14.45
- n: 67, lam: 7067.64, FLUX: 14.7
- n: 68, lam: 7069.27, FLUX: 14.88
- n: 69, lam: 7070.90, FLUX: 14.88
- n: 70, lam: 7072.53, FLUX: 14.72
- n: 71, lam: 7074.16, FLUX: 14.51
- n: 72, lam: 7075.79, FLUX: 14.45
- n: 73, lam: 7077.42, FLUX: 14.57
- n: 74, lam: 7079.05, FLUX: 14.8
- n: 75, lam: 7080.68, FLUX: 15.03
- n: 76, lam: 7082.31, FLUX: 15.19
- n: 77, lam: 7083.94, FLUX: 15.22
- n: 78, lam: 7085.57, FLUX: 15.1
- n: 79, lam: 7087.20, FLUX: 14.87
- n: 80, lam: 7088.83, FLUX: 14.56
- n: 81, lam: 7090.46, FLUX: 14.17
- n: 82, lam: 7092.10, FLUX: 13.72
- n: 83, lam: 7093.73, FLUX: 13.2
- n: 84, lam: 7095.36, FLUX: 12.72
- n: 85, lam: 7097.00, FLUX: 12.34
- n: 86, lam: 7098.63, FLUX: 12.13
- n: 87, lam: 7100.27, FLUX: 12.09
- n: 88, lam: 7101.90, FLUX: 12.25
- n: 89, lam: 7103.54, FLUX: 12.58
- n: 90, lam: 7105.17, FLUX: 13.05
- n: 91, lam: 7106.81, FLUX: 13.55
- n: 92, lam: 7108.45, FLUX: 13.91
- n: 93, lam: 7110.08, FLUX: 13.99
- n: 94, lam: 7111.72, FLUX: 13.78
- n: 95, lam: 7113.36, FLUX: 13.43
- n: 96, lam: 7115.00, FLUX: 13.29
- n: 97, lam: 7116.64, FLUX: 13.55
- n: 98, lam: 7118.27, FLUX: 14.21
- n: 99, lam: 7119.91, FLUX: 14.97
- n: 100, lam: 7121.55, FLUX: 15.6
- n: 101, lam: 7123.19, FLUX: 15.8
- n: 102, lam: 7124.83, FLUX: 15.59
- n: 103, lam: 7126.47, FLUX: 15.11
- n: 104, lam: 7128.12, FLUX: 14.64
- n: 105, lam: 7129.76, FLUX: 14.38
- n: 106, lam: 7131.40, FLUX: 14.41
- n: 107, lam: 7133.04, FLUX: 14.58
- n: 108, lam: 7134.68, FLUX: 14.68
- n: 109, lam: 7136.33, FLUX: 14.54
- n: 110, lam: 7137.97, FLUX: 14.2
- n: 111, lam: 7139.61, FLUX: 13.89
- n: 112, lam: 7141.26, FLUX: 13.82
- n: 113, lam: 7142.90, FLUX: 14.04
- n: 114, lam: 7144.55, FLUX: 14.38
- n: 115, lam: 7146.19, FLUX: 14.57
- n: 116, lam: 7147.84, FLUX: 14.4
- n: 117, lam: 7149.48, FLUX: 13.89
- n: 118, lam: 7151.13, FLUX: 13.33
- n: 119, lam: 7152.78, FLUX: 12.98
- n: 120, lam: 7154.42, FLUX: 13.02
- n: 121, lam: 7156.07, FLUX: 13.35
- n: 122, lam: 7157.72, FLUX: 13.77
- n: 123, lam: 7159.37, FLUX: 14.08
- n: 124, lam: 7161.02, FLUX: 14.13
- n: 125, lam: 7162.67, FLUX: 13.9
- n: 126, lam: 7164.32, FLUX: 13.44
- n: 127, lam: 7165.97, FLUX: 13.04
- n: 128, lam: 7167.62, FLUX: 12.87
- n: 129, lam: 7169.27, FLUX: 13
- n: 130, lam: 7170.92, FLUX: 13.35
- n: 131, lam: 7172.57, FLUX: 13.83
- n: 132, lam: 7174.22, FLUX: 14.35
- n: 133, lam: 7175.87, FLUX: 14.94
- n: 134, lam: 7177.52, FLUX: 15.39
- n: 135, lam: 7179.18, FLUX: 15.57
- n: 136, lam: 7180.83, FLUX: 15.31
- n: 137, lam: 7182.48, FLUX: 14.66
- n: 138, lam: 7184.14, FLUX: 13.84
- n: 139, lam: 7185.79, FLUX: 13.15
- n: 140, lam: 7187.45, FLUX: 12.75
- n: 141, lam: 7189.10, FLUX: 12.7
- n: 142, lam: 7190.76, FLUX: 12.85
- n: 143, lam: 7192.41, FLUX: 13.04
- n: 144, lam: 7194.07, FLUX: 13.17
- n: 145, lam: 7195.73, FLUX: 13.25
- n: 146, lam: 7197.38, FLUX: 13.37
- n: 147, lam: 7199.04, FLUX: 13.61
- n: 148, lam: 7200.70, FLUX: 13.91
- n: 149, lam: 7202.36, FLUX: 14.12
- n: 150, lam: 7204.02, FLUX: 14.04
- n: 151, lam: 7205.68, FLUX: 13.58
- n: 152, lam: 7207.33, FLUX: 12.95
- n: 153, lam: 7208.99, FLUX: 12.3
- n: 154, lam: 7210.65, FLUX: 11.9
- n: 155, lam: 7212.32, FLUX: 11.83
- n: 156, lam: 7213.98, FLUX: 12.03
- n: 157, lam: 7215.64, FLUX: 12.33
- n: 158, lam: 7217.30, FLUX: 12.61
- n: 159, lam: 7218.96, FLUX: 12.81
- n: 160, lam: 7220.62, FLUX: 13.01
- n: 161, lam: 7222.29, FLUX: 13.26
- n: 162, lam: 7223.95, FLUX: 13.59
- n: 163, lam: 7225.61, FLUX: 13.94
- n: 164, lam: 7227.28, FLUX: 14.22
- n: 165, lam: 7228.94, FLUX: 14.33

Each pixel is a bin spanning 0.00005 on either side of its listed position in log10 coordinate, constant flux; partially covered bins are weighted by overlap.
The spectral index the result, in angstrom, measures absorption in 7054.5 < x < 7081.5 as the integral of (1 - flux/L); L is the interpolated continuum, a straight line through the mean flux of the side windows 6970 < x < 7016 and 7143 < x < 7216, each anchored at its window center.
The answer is 0.3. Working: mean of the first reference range 14.9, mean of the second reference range 13.6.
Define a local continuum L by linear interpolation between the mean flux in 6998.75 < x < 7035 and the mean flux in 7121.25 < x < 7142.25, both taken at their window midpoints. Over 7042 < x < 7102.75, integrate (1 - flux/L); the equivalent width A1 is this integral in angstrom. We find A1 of 3.8 angstrom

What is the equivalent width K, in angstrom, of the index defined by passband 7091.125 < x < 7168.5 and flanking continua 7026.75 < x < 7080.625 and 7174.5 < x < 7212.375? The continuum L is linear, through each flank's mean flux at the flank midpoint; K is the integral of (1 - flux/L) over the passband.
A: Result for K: 1.9 angstrom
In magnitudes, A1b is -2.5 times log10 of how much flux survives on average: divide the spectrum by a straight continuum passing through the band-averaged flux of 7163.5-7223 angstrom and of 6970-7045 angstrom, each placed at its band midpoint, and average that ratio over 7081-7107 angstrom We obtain 0.06 mag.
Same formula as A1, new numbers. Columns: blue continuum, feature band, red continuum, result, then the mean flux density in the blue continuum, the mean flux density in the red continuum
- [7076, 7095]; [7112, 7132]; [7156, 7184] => -0.3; 14.5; 14.1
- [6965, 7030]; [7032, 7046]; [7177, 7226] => -2.1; 14.9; 13.3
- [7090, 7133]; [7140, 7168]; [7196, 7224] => -0.6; 13.8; 13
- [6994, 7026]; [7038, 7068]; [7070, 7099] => 0.6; 14.4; 14.3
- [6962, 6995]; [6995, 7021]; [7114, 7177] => 1.0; 15.2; 14.1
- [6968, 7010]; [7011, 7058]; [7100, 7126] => -0.5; 15.1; 13.9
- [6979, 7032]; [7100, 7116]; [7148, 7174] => 0.8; 14.8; 13.5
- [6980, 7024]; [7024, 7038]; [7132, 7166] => -1.9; 14.7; 13.9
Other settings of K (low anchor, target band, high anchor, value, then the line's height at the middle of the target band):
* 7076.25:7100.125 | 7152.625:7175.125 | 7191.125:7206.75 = 0.3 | 13.7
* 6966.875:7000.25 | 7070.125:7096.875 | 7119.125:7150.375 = 0.7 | 14.8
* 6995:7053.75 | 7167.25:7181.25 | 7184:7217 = -1.1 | 13.3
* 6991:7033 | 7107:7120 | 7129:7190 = 0.4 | 14.2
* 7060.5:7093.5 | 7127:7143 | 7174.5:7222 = -0.4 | 14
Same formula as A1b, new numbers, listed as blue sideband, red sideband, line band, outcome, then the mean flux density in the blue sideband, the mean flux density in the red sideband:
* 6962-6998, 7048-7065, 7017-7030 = -0.03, 15.2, 13.3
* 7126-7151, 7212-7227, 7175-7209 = -0.03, 14.3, 12.9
